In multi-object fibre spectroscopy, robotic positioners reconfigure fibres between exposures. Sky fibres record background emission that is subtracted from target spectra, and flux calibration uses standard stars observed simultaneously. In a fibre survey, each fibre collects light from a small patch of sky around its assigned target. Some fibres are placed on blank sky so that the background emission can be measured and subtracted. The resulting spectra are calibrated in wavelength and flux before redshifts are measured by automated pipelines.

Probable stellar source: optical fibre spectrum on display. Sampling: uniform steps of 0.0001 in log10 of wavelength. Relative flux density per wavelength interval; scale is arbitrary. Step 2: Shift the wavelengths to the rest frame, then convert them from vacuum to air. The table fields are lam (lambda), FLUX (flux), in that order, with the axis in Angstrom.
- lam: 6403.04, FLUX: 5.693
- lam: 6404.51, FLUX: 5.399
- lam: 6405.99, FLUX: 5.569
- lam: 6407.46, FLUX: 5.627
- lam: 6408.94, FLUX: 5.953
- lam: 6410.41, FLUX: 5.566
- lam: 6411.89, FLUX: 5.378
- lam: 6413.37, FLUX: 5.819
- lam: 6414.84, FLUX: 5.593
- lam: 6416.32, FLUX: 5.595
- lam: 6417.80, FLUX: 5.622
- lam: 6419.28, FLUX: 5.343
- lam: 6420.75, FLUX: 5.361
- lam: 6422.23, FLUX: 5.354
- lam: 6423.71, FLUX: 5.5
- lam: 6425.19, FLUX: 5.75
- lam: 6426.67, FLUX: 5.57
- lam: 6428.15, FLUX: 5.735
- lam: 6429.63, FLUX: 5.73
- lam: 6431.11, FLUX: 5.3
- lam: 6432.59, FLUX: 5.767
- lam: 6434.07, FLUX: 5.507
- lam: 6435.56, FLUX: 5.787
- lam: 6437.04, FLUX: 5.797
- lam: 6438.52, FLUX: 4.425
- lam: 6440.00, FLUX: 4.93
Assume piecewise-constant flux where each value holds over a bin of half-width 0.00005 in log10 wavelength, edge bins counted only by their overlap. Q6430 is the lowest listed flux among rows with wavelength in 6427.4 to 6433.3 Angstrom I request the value 5.3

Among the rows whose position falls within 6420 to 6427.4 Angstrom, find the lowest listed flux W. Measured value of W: 5.354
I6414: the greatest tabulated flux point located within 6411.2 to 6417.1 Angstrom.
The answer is 5.819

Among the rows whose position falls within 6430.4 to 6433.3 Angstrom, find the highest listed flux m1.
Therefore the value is 5.767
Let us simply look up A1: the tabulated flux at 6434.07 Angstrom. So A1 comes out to 5.507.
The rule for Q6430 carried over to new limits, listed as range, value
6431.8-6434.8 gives 5.507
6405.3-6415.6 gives 5.378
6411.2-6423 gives 5.343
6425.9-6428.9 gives 5.57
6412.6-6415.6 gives 5.593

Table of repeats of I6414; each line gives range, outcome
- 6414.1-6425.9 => 5.75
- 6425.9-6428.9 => 5.735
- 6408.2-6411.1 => 5.953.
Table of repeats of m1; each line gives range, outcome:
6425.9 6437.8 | 5.797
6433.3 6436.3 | 5.787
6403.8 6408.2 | 5.627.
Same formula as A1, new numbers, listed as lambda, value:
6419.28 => 5.343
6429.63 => 5.73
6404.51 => 5.399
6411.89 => 5.378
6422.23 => 5.354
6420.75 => 5.361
